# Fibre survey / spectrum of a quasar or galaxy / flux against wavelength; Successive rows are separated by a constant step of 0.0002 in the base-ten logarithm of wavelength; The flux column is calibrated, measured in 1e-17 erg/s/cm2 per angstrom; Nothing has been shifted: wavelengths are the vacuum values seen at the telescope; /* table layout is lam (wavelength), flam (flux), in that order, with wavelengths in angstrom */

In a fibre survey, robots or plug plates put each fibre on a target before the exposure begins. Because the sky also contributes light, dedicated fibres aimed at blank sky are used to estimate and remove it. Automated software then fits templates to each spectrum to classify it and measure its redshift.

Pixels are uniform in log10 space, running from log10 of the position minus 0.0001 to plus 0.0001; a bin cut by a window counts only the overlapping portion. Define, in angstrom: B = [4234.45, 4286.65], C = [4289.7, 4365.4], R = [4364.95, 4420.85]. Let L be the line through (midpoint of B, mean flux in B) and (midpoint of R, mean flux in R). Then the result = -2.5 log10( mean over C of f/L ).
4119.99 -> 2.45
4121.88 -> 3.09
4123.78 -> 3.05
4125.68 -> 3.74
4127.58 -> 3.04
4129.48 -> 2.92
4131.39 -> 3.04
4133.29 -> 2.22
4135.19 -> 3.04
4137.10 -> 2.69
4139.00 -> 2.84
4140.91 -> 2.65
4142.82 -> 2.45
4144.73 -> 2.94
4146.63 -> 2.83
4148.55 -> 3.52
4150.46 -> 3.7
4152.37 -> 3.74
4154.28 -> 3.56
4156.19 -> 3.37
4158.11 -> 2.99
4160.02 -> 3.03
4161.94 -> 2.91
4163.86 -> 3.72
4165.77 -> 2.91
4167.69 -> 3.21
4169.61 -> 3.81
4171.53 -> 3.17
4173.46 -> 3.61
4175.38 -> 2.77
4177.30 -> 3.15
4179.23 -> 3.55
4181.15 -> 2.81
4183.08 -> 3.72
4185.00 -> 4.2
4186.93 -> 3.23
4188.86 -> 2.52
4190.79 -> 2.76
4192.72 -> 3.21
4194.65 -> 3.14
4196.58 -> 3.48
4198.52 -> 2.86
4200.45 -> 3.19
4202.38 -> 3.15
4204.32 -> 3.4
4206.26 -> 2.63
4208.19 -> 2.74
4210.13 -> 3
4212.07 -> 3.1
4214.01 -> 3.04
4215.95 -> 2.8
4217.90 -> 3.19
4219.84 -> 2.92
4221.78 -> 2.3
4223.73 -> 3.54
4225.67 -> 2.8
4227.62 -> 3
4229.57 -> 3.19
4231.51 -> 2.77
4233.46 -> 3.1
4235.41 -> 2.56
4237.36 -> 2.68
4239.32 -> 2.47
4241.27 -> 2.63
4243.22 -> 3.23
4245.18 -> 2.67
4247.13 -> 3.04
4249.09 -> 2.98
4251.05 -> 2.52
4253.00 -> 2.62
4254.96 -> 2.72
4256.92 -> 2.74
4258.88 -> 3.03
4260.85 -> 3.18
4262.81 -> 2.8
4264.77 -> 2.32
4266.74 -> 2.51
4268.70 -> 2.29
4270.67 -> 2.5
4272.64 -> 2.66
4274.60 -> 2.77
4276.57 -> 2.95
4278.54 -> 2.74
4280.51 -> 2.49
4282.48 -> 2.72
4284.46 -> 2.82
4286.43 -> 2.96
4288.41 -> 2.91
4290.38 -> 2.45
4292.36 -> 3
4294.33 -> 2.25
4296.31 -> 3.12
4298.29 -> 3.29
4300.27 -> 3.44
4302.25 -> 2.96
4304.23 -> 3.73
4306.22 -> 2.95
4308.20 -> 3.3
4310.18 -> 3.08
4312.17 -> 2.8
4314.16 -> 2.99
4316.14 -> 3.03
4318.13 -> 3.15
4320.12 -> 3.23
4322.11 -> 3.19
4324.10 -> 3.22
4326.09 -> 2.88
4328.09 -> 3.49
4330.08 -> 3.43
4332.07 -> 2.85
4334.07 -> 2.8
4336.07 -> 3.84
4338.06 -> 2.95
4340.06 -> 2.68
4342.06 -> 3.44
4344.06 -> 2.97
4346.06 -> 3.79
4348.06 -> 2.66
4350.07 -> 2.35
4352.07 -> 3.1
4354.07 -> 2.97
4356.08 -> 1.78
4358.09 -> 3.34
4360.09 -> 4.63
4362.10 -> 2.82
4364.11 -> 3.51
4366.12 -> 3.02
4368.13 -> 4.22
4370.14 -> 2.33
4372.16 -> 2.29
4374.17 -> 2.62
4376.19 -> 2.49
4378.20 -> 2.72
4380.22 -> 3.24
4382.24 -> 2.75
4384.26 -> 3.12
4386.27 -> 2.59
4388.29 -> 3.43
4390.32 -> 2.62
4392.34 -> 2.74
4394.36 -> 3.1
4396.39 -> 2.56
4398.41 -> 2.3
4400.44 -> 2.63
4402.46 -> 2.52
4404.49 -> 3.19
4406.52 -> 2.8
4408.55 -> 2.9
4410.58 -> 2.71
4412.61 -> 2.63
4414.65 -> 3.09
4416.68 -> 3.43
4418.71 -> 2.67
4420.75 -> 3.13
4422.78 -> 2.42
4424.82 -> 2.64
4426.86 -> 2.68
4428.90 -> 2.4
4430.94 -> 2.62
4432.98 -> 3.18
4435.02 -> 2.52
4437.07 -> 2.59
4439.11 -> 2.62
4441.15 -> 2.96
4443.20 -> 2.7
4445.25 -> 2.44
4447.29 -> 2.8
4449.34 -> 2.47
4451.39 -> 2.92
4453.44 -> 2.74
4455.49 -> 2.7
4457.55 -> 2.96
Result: -0.11 mag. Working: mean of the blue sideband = 2.72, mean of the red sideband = 2.85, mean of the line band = 3.09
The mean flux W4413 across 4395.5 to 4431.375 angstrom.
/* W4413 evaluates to 2.74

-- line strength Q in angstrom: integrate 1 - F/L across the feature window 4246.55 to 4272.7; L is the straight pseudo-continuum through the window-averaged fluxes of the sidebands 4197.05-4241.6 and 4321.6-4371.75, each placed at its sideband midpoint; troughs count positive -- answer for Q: 2.5 angstrom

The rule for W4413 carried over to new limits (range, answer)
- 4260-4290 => 2.7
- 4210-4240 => 2.9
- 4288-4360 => 3.06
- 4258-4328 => 2.91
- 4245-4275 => 2.71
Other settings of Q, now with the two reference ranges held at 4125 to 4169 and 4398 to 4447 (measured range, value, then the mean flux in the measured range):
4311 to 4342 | -2.65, 3.11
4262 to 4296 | 3.05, 2.66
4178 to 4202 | -1.43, 3.22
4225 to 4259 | 1.82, 2.81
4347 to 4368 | -1.81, 3.07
